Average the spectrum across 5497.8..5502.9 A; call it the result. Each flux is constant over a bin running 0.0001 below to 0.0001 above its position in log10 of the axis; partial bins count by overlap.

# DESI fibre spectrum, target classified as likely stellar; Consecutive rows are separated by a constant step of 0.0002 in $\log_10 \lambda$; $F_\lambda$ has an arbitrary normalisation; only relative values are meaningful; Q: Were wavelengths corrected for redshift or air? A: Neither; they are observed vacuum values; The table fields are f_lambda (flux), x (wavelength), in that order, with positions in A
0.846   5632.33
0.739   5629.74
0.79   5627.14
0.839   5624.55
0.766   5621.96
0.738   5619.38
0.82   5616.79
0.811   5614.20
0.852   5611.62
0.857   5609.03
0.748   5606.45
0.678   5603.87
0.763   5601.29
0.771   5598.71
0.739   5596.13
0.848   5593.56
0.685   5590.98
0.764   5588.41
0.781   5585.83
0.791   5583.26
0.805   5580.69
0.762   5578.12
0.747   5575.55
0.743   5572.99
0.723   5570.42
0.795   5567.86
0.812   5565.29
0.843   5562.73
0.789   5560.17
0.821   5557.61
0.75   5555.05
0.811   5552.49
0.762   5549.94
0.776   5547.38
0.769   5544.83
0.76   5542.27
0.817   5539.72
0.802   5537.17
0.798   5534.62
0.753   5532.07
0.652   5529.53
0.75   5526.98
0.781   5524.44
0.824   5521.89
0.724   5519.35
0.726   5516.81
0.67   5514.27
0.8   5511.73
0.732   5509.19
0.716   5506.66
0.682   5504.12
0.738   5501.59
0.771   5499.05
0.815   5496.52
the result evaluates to 0.753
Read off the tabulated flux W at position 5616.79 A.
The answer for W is 0.82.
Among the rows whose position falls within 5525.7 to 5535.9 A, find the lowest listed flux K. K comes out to 0.652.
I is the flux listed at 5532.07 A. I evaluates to 0.753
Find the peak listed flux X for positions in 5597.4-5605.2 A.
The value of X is 0.771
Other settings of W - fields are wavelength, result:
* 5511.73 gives 0.8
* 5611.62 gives 0.852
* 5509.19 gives 0.732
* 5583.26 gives 0.791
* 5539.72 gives 0.817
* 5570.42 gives 0.723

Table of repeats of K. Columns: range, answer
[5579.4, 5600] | 0.685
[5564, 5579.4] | 0.723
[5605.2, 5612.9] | 0.748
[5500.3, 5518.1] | 0.67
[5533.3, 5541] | 0.798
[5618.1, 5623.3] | 0.738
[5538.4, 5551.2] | 0.76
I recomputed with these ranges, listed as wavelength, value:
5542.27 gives 0.76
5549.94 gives 0.762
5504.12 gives 0.682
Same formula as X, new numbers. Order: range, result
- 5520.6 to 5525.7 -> 0.824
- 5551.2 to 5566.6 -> 0.843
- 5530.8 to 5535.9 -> 0.798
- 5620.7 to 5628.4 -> 0.839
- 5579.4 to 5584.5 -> 0.805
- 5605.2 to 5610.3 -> 0.857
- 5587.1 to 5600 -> 0.848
